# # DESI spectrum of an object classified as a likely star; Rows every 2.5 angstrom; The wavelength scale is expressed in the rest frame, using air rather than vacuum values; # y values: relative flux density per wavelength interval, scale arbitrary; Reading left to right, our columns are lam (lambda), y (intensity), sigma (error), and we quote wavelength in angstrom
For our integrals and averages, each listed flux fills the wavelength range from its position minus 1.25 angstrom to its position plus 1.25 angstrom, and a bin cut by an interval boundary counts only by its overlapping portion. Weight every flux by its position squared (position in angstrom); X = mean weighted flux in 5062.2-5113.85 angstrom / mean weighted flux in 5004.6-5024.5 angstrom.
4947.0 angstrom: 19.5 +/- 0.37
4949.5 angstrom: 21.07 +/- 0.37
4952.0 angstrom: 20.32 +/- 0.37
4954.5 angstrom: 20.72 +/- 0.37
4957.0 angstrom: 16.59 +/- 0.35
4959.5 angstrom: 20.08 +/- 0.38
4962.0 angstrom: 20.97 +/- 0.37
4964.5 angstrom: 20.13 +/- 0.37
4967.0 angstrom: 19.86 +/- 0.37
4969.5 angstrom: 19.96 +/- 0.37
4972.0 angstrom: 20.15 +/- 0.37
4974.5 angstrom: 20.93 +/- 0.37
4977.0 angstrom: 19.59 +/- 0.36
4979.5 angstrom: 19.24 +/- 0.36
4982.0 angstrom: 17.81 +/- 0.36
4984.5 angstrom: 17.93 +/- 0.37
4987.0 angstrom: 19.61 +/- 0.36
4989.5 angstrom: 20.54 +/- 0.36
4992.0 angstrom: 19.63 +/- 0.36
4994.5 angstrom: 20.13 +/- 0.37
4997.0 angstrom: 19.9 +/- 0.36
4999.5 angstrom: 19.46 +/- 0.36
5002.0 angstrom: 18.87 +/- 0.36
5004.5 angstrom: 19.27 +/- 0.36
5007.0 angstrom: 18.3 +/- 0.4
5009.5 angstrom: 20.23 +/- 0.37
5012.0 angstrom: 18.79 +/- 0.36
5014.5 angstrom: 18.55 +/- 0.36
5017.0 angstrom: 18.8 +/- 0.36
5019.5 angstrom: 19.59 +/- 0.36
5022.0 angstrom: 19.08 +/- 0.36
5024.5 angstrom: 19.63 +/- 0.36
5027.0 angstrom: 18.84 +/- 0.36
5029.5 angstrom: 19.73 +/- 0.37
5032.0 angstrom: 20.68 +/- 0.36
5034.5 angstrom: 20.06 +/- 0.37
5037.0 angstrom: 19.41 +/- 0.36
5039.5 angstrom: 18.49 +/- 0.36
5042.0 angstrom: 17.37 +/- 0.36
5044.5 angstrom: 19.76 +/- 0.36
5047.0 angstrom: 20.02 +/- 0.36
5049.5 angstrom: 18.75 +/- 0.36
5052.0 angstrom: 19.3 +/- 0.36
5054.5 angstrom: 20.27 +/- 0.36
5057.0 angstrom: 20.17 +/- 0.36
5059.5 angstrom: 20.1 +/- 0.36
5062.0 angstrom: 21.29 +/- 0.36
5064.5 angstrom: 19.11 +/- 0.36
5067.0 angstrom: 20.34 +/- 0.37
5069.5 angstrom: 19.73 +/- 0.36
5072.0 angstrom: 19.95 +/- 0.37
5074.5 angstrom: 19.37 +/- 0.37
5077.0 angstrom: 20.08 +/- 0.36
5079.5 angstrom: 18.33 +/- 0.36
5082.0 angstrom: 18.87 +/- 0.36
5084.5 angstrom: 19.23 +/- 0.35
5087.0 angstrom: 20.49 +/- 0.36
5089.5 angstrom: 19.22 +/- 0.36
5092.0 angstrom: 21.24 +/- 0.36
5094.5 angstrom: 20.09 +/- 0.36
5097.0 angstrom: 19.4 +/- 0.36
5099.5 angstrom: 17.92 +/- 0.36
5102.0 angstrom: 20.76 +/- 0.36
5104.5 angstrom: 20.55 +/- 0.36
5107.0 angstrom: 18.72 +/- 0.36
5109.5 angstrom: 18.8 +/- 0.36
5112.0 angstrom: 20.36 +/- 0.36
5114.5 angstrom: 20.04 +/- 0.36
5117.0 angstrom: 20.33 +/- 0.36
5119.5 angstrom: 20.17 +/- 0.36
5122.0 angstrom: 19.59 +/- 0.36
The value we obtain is 1.1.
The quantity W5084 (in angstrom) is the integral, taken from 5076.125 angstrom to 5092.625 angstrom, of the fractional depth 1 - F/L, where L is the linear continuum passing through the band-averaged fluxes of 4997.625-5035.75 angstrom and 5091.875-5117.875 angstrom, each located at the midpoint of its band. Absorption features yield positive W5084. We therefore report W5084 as 0.1 angstrom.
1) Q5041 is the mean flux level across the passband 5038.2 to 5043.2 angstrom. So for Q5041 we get 18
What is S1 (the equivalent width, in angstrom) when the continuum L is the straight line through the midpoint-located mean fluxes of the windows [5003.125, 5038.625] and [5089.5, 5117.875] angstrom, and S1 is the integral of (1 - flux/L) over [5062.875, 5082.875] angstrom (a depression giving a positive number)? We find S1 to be 0.1 angstrom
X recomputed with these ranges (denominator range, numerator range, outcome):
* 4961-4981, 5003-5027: 0.97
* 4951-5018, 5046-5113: 1.05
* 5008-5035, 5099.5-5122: 1.06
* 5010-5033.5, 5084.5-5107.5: 1.06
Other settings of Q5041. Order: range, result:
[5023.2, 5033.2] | 19.7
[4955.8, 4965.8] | 19.5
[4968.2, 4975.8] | 20.3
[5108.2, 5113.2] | 19.6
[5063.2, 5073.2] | 19.8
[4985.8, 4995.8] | 20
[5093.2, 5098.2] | 19.8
